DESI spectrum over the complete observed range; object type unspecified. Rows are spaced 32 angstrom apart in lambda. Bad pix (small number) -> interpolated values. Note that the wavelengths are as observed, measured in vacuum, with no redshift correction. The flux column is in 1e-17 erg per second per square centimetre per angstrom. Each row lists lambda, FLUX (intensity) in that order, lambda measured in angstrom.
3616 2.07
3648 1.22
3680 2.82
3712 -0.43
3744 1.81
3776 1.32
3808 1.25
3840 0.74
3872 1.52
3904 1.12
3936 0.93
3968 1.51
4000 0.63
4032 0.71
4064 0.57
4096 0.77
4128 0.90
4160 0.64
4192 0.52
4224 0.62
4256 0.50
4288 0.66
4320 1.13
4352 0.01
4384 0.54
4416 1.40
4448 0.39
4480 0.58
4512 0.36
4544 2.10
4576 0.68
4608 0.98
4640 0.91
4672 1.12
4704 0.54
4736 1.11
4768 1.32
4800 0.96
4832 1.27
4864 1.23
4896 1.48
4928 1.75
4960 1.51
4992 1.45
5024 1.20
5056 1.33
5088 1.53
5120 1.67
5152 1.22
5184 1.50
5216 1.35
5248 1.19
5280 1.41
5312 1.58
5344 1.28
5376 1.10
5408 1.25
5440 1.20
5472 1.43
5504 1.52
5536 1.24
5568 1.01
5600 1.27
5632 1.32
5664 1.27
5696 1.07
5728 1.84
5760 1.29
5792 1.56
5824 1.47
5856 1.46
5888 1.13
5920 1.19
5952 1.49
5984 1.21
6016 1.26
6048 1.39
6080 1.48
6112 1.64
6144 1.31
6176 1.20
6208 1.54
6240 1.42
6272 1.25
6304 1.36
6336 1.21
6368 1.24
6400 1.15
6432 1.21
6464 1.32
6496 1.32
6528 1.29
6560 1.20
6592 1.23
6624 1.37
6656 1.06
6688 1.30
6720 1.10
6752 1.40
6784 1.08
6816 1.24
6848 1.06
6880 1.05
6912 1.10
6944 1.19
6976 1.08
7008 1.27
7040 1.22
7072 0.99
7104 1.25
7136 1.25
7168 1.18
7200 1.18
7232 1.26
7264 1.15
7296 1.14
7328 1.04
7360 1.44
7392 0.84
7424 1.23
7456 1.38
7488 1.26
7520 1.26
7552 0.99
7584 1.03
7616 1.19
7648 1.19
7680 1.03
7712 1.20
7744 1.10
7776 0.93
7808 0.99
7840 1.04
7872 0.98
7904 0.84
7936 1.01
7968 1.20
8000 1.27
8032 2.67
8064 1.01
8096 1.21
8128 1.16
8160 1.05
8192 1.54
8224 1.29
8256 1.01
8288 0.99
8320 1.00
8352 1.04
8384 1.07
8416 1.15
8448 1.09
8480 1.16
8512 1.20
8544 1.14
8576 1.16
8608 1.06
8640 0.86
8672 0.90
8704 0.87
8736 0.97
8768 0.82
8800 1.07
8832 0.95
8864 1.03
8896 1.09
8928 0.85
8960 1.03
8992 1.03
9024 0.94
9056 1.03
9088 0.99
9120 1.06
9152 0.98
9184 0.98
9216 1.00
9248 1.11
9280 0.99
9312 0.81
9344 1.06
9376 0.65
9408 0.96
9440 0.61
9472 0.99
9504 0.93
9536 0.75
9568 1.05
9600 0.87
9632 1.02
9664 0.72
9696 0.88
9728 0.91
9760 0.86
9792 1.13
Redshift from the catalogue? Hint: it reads 0.22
